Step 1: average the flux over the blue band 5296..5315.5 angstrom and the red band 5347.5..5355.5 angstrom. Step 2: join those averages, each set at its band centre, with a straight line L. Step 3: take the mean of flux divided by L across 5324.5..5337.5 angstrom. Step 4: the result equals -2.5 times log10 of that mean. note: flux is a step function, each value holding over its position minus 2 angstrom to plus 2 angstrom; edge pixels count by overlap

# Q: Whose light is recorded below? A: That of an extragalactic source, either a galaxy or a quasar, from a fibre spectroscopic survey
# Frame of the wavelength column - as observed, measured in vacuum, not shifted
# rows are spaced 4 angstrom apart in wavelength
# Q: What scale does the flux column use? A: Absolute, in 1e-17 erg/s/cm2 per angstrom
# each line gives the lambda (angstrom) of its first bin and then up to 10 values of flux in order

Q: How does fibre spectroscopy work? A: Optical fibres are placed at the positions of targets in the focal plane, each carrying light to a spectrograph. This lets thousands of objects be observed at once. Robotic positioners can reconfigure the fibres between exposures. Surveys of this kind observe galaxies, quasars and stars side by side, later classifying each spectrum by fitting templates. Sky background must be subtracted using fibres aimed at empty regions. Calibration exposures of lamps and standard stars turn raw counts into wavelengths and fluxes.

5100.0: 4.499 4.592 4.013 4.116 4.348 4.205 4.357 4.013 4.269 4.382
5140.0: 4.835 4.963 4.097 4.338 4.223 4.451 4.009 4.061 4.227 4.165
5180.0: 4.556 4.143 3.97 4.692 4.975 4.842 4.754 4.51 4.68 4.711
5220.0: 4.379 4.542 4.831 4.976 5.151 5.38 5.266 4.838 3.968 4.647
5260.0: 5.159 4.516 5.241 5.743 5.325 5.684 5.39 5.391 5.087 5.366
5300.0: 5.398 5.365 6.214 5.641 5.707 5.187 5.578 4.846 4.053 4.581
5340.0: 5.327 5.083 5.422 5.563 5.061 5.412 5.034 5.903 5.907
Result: 0.19 mag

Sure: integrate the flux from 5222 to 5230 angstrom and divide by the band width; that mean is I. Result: 4.69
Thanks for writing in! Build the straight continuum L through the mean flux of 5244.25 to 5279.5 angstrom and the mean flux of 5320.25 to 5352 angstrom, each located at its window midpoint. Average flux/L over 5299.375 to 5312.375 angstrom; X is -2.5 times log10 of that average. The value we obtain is -0.14 mag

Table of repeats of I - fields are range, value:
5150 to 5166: 4.26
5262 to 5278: 5.21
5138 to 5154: 4.56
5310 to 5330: 5.39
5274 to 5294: 5.38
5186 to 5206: 4.65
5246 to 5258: 4.48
